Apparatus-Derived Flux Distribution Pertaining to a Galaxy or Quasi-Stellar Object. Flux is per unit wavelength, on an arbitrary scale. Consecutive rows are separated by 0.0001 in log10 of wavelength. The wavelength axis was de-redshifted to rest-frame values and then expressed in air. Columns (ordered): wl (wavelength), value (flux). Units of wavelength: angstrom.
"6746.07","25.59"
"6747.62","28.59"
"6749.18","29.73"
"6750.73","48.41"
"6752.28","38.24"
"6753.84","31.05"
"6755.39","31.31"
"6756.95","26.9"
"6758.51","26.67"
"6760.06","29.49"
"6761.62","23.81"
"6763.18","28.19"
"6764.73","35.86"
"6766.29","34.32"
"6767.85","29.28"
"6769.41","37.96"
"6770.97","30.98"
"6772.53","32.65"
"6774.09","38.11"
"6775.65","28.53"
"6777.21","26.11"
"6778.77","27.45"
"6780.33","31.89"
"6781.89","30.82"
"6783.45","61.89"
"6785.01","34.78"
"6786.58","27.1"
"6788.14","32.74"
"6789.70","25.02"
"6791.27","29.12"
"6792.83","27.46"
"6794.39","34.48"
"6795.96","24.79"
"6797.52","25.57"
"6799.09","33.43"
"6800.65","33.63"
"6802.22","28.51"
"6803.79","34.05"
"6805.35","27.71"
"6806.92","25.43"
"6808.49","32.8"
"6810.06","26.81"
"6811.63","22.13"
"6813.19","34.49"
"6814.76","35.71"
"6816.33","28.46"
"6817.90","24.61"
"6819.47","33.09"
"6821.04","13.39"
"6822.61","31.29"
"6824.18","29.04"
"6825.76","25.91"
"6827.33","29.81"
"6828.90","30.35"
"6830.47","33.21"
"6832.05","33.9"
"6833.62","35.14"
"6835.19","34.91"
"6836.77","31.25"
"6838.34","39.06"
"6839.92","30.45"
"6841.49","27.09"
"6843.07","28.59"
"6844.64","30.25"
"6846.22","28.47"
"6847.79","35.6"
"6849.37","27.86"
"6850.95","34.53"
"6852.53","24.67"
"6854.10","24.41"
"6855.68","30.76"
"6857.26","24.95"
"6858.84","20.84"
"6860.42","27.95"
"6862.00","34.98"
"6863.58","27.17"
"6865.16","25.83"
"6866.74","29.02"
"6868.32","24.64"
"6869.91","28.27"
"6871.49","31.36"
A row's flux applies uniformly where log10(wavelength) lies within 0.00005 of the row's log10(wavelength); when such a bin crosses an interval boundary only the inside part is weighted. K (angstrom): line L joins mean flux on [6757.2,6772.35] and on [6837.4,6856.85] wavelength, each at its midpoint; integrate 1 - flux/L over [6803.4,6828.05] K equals 1.6 angstrom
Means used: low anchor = 30.7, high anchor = 30.1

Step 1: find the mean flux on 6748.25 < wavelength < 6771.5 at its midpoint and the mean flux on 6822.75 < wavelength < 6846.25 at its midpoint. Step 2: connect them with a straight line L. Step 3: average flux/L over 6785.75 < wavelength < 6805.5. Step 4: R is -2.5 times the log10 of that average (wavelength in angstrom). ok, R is 0.08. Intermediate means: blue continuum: 32.1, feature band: 29.6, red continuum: 31.2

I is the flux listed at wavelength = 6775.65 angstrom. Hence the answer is 28.53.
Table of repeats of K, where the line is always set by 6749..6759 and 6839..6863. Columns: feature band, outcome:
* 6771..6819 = 1.0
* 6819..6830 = 0.9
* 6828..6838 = -1.2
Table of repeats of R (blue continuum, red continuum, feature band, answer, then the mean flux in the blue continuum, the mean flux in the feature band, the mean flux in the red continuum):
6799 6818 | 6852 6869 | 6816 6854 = -0.06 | 29.9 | 30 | 26.9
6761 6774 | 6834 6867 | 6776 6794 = -0.02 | 32.1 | 32.2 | 29.5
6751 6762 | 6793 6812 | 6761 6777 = -0.05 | 30.7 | 31.8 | 29.2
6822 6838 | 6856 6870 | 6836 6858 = -0.02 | 31.7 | 29.9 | 27.1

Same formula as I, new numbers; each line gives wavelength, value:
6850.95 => 34.53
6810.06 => 26.81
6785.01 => 34.78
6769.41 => 37.96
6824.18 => 29.04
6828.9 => 30.35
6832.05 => 33.9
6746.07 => 25.59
